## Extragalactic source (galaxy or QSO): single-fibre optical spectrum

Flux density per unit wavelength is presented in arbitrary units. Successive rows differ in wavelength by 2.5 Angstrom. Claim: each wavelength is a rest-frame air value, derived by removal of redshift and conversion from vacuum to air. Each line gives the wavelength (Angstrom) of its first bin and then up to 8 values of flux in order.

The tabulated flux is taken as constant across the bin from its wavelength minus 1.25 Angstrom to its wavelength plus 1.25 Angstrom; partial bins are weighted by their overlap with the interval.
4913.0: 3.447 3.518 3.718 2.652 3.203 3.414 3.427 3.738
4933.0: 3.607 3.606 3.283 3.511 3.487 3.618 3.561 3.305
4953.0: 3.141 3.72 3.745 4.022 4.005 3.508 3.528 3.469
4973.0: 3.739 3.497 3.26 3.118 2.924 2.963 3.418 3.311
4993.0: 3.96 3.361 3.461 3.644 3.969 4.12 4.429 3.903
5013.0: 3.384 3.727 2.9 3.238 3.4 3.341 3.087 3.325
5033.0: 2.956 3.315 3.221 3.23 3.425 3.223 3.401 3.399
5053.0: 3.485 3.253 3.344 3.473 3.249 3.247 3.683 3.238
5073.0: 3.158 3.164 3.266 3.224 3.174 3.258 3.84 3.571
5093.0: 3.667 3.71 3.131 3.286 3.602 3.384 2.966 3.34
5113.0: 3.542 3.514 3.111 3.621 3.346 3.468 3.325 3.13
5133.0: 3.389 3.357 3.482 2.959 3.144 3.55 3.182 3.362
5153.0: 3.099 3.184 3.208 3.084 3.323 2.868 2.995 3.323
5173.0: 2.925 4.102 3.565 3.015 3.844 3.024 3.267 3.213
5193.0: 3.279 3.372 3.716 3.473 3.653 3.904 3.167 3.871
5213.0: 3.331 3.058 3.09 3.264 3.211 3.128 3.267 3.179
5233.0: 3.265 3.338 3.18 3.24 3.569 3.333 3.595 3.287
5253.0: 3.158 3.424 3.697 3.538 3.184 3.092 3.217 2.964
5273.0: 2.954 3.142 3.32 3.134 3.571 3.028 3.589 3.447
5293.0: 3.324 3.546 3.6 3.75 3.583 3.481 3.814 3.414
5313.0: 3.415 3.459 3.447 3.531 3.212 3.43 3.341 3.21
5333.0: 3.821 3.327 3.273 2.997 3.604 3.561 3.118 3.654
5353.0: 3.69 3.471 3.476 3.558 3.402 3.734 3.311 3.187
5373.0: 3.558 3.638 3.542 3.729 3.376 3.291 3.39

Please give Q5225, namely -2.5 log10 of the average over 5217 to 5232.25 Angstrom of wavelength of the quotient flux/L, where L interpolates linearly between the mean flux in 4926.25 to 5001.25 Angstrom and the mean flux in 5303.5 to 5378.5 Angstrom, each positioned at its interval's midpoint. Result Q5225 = 0.09 mag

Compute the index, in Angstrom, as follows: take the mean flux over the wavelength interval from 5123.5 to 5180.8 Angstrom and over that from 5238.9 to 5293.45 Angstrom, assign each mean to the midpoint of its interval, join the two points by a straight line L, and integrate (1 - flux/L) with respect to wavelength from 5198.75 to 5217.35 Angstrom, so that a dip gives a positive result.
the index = -1.1 Angstrom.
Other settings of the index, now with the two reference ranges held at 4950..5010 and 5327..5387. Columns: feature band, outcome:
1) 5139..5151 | 1.0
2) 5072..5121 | 2.3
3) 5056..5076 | 1.3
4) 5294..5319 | -0.6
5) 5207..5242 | 2.4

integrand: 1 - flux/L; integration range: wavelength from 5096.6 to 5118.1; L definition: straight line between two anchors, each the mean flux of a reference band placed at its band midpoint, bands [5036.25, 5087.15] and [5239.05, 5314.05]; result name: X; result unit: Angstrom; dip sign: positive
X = -0.1 Angstrom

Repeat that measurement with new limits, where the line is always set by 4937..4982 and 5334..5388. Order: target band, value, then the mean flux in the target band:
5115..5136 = 0.8 Angstrom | 3.36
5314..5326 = 0.2 Angstrom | 3.41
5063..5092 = 1.3 Angstrom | 3.35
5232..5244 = 0.6 Angstrom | 3.31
